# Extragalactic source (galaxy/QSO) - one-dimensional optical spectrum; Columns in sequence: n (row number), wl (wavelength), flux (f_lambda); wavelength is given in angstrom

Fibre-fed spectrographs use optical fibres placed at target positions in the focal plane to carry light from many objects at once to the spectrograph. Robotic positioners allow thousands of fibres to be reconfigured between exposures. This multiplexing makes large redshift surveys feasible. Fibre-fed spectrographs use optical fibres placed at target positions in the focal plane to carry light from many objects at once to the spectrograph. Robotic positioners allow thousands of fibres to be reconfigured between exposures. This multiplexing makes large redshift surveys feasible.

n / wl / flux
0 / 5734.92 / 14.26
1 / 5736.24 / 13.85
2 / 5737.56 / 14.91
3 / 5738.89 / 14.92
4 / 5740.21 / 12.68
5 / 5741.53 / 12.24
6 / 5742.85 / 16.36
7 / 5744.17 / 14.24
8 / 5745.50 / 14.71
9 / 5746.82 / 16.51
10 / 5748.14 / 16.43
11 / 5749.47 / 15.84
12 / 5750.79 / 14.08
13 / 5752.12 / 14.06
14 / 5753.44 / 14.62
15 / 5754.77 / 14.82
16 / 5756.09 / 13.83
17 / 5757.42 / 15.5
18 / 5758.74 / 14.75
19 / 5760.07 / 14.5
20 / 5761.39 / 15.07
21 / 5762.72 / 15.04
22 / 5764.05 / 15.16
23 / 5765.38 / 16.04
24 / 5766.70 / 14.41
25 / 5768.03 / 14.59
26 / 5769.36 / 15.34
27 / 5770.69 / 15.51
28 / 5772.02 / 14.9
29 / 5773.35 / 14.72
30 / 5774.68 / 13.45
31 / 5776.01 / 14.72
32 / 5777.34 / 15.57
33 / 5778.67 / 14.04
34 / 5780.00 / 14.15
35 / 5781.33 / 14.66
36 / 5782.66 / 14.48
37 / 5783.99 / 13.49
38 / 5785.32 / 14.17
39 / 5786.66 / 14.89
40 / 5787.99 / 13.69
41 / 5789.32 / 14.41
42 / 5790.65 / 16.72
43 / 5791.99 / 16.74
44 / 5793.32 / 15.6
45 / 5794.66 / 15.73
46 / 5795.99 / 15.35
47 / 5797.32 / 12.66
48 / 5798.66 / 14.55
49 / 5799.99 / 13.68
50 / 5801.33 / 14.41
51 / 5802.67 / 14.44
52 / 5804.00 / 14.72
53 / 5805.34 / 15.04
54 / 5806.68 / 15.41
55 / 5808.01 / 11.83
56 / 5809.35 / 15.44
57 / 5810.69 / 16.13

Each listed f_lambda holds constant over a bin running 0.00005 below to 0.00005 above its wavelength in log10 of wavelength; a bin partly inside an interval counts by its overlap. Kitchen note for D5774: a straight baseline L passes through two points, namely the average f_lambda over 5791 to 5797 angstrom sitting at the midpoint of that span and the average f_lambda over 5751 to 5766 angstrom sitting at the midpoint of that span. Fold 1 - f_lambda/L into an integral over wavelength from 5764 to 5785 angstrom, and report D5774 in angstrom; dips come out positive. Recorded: 0.7 angstrom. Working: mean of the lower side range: 14.8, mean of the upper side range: 15.7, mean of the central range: 14.7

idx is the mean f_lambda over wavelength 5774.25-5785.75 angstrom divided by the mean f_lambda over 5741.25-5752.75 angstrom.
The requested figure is 0.95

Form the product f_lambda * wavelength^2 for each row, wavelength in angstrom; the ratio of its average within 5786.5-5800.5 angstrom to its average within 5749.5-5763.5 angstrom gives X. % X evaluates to 1.03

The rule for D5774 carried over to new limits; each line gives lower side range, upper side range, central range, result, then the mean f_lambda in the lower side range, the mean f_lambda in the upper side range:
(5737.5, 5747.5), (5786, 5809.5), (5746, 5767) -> -0.7 angstrom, 14.6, 14.7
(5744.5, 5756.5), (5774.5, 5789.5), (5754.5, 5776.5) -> -0.3 angstrom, 15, 14.3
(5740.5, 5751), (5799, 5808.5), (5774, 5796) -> -0.4 angstrom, 15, 14.3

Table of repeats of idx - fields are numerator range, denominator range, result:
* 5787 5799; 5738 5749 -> 1.02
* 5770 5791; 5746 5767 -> 0.97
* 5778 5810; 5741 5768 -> 0.98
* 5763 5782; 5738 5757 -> 1.01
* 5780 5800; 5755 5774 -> 0.99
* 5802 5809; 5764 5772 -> 0.95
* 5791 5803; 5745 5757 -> 0.99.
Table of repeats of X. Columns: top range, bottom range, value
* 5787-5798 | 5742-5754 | 1.01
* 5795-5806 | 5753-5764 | 0.99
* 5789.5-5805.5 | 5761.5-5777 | 1.01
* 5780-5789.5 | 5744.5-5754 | 0.95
